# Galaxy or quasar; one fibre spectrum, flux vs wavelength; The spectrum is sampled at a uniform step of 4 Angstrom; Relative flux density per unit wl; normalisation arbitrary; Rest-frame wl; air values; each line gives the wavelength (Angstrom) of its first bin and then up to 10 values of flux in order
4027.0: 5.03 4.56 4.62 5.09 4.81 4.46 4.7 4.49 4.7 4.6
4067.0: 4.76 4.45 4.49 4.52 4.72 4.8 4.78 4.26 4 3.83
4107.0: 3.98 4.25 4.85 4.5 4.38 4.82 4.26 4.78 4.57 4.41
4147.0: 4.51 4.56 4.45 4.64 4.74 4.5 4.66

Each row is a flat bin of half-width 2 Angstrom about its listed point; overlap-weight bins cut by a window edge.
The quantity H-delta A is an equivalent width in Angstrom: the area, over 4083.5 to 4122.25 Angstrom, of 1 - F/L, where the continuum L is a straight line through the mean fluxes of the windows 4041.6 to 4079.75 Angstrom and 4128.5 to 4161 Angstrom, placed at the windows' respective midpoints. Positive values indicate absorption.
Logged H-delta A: 1.6 Angstrom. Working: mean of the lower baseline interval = 4.6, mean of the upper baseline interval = 4.53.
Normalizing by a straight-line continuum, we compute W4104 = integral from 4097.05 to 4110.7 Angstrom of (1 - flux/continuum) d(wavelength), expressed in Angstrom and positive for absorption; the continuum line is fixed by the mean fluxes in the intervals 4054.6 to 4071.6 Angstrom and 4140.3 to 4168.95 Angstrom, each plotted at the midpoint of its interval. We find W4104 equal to 1.8 Angstrom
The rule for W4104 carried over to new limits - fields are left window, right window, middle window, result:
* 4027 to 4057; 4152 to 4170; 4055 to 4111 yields 2.57 Angstrom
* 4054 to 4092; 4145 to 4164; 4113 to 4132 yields 0.07 Angstrom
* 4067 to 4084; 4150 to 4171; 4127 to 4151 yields 0.23 Angstrom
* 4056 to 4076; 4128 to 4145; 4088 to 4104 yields 1.01 Angstrom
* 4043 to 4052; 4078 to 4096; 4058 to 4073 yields 0.02 Angstrom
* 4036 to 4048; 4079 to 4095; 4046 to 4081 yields 1.19 Angstrom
